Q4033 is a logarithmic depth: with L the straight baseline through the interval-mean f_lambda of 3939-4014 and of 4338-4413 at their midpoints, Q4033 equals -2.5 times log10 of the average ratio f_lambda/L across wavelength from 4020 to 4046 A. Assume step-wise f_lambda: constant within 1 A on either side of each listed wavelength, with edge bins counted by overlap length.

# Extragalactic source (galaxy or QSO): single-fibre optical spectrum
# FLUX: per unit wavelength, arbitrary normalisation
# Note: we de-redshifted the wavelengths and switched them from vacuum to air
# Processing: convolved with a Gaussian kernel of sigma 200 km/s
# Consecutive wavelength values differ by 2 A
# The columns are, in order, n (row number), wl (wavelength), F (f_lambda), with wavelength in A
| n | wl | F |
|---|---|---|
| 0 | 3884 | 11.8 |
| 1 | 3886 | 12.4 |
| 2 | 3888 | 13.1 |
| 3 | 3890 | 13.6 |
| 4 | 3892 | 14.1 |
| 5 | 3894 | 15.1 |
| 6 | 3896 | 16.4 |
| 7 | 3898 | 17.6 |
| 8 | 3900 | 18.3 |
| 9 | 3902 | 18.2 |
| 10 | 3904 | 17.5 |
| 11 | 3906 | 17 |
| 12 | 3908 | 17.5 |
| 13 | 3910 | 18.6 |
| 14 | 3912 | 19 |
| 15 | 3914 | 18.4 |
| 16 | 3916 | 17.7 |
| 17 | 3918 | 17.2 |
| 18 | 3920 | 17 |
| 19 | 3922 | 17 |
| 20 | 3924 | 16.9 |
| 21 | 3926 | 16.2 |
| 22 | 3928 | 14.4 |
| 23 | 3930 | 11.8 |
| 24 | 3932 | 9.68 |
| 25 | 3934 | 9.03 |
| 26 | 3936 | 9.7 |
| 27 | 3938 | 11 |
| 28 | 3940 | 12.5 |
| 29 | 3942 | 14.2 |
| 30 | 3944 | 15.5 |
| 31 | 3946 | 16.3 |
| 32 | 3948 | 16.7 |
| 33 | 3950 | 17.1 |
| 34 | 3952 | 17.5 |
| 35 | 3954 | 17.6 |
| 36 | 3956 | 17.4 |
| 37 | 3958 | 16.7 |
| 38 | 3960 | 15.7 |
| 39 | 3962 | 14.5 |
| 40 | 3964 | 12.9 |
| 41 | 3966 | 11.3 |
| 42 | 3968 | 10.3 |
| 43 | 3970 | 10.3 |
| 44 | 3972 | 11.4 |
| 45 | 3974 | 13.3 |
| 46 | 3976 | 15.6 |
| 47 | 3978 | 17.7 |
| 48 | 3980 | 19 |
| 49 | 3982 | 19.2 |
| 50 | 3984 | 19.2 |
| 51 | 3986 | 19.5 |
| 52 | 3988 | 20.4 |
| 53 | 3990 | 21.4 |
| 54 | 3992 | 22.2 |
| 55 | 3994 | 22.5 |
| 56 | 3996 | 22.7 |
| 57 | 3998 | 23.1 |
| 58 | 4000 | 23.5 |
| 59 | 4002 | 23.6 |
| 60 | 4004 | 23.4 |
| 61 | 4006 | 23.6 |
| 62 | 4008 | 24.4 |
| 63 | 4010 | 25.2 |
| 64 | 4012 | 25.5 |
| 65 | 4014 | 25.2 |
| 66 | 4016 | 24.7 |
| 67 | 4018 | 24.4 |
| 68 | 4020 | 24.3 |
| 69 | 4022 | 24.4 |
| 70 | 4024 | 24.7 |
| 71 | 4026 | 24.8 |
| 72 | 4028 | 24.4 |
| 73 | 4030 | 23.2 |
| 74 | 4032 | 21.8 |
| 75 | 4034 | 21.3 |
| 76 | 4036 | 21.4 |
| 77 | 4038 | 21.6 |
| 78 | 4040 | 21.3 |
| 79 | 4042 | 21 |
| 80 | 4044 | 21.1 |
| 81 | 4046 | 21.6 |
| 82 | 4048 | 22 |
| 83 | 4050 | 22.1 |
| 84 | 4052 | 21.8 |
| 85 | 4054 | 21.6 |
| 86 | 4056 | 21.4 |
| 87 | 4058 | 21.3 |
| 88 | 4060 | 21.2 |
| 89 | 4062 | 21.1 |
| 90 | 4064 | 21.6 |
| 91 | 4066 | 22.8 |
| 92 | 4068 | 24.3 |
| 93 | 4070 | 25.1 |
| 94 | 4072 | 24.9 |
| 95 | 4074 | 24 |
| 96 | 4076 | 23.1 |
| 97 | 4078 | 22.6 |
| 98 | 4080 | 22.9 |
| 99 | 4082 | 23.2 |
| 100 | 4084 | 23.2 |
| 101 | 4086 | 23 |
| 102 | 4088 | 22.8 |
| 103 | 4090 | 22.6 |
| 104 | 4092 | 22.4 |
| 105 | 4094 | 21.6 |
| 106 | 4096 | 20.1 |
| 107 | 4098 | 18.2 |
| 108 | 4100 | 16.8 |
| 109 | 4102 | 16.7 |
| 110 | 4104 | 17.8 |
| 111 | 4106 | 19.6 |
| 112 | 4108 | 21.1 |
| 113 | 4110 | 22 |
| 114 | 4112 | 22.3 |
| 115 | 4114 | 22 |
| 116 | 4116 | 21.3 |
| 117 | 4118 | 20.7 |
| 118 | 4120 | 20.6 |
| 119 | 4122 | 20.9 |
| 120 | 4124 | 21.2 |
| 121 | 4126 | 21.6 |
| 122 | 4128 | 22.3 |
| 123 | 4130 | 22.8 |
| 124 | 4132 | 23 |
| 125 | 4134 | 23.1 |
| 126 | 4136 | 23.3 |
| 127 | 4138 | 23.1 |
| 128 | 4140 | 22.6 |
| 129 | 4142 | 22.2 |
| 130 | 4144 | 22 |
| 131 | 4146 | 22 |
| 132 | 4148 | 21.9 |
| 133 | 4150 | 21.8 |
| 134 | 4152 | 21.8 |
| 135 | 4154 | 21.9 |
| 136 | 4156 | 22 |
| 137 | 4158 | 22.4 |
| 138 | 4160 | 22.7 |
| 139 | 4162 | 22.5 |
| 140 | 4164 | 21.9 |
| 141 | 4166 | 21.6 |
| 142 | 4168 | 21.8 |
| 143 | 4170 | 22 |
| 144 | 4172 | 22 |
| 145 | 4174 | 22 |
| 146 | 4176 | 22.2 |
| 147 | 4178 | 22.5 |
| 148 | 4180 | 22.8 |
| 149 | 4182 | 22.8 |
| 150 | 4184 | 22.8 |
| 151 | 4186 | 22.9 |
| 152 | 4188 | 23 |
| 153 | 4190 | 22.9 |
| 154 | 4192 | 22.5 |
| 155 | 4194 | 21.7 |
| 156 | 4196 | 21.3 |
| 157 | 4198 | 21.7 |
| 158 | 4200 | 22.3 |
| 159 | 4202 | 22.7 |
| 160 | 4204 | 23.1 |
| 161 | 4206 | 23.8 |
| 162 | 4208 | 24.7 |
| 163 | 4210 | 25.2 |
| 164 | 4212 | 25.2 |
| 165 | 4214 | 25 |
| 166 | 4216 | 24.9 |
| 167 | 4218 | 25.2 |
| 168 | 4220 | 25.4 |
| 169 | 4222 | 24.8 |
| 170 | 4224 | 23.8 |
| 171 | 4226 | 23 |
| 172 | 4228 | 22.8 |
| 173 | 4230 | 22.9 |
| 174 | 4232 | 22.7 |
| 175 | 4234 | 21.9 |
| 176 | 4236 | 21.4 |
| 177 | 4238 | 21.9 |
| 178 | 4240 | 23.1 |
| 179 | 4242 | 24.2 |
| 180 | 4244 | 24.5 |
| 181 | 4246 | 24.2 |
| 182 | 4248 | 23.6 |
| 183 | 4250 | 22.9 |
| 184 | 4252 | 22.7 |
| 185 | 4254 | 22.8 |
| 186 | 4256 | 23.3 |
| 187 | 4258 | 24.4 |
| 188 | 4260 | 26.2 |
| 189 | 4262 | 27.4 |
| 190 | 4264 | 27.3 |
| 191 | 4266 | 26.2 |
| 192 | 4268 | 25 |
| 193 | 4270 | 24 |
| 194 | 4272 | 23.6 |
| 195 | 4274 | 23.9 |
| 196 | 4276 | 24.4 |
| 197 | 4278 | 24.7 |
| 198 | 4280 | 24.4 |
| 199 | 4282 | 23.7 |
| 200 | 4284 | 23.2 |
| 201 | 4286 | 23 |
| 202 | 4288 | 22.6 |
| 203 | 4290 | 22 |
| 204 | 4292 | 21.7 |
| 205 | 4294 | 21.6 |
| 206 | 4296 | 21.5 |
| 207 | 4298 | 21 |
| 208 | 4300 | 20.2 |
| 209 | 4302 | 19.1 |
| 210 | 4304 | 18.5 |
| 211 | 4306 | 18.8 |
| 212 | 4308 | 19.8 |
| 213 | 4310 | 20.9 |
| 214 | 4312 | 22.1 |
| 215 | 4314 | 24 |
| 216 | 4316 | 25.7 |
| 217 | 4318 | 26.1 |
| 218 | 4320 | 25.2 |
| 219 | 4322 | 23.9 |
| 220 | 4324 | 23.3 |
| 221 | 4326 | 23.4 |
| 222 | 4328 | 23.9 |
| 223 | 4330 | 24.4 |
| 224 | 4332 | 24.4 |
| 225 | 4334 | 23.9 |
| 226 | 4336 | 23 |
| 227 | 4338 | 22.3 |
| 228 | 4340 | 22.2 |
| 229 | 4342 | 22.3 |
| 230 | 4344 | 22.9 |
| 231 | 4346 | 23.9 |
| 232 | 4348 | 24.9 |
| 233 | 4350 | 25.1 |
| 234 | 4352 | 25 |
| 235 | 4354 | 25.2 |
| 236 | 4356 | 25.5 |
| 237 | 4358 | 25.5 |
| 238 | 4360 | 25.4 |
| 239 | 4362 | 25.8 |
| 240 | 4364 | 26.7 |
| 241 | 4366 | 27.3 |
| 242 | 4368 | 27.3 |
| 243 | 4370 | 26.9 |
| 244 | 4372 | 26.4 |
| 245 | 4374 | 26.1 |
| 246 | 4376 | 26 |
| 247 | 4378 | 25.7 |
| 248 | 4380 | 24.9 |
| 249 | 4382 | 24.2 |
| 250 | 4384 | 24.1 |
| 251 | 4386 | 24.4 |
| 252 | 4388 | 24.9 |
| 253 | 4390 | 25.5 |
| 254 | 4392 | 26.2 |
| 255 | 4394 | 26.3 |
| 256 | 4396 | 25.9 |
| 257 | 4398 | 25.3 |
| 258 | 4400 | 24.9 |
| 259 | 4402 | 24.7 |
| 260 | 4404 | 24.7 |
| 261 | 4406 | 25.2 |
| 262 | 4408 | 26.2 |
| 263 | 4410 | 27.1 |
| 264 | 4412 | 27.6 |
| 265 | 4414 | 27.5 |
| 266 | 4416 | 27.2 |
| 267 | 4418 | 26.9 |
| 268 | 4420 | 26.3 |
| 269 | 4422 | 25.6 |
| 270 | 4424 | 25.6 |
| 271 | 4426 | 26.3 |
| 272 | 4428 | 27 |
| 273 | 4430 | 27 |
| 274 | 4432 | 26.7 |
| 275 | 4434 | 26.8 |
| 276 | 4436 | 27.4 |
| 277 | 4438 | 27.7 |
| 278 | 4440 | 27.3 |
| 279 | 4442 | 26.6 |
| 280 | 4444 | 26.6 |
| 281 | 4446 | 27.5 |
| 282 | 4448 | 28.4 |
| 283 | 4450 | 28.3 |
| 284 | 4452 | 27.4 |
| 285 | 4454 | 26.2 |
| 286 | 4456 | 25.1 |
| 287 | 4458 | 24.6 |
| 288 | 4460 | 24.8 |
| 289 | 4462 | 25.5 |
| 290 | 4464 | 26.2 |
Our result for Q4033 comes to -0.17 mag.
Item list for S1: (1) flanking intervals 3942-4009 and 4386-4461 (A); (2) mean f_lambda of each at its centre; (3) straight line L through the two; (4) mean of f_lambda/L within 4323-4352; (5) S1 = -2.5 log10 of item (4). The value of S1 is 0.05 mag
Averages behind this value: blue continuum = 18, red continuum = 26.3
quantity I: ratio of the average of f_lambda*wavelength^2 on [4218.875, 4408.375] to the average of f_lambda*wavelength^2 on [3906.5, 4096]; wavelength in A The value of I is 1.4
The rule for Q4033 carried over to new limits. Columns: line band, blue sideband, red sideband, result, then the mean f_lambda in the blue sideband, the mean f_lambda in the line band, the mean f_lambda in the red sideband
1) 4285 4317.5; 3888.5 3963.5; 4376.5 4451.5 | 0.111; 15.7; 21.5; 26.2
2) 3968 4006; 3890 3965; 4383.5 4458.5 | -0.134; 15.6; 19.2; 26.3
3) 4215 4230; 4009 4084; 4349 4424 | 0.011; 22.9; 24.2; 25.8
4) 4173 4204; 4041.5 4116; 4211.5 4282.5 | 0.039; 21.7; 22.4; 24.1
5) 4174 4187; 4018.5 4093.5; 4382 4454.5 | 0.061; 22.7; 22.6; 26.3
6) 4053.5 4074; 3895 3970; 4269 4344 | -0.249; 15.4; 22.6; 22.8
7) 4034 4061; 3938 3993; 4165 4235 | -0.163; 16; 21.5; 23.1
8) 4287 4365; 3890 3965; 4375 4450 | 0.053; 15.6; 23.2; 26.2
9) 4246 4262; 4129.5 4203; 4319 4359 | -0.036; 22.3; 24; 24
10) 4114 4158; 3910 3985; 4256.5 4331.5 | -0.129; 15.1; 22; 23.3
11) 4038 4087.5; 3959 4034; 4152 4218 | -0.059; 20.4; 22.4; 22.8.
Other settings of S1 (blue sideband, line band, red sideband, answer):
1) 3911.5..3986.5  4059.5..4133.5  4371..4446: -0.17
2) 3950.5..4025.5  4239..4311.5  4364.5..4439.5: 0.05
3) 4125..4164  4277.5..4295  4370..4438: 0.06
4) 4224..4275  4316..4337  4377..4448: 0.03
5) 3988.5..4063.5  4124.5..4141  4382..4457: 0.05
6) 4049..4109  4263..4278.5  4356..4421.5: -0.03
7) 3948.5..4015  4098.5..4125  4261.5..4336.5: 0.02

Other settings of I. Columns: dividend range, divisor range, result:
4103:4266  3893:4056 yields 1.35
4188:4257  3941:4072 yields 1.27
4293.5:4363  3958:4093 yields 1.26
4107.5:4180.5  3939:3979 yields 1.64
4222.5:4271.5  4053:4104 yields 1.18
